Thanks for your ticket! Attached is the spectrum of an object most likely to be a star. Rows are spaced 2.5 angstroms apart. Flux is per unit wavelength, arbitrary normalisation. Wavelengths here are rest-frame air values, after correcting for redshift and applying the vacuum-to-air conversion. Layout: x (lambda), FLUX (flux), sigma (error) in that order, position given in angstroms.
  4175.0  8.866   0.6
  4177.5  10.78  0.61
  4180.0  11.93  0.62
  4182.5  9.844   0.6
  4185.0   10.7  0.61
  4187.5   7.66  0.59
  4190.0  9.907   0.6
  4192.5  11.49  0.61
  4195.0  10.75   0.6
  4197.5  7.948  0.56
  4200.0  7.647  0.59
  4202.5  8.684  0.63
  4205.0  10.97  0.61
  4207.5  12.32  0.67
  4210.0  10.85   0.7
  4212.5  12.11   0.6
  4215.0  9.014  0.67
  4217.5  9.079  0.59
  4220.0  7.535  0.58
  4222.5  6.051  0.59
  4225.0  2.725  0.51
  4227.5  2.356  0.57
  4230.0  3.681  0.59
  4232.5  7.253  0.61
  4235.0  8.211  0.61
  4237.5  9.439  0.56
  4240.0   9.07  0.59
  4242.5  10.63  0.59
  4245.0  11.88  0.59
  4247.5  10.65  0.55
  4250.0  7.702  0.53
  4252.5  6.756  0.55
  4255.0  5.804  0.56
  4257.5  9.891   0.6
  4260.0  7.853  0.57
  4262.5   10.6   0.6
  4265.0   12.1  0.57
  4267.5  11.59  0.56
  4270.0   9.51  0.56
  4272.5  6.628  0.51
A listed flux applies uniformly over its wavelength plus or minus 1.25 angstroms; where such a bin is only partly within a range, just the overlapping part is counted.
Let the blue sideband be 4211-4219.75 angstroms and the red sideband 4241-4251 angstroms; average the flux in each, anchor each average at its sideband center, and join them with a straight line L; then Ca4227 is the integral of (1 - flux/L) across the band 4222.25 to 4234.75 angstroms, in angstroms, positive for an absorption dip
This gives 6.8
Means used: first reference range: 9.8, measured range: 4.59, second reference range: 10.2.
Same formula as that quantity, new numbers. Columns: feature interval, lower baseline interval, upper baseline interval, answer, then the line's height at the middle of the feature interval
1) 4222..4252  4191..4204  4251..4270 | 5.8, 9.27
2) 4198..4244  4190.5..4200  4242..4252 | 7.5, 9.83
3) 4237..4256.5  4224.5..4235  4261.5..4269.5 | -3.9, 7.77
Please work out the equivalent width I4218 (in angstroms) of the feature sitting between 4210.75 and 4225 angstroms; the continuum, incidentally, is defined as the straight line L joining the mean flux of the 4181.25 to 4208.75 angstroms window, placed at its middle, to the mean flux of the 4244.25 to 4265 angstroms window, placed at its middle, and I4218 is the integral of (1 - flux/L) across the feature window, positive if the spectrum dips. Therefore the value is 1.8 angstroms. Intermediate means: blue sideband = 9.81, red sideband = 9.01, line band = 8.3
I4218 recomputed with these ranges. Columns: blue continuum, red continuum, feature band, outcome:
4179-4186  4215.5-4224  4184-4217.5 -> -3.2 angstroms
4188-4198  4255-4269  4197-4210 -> 0.3 angstroms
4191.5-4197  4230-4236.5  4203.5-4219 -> -2.6 angstroms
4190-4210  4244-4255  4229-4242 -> 1.9 angstroms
